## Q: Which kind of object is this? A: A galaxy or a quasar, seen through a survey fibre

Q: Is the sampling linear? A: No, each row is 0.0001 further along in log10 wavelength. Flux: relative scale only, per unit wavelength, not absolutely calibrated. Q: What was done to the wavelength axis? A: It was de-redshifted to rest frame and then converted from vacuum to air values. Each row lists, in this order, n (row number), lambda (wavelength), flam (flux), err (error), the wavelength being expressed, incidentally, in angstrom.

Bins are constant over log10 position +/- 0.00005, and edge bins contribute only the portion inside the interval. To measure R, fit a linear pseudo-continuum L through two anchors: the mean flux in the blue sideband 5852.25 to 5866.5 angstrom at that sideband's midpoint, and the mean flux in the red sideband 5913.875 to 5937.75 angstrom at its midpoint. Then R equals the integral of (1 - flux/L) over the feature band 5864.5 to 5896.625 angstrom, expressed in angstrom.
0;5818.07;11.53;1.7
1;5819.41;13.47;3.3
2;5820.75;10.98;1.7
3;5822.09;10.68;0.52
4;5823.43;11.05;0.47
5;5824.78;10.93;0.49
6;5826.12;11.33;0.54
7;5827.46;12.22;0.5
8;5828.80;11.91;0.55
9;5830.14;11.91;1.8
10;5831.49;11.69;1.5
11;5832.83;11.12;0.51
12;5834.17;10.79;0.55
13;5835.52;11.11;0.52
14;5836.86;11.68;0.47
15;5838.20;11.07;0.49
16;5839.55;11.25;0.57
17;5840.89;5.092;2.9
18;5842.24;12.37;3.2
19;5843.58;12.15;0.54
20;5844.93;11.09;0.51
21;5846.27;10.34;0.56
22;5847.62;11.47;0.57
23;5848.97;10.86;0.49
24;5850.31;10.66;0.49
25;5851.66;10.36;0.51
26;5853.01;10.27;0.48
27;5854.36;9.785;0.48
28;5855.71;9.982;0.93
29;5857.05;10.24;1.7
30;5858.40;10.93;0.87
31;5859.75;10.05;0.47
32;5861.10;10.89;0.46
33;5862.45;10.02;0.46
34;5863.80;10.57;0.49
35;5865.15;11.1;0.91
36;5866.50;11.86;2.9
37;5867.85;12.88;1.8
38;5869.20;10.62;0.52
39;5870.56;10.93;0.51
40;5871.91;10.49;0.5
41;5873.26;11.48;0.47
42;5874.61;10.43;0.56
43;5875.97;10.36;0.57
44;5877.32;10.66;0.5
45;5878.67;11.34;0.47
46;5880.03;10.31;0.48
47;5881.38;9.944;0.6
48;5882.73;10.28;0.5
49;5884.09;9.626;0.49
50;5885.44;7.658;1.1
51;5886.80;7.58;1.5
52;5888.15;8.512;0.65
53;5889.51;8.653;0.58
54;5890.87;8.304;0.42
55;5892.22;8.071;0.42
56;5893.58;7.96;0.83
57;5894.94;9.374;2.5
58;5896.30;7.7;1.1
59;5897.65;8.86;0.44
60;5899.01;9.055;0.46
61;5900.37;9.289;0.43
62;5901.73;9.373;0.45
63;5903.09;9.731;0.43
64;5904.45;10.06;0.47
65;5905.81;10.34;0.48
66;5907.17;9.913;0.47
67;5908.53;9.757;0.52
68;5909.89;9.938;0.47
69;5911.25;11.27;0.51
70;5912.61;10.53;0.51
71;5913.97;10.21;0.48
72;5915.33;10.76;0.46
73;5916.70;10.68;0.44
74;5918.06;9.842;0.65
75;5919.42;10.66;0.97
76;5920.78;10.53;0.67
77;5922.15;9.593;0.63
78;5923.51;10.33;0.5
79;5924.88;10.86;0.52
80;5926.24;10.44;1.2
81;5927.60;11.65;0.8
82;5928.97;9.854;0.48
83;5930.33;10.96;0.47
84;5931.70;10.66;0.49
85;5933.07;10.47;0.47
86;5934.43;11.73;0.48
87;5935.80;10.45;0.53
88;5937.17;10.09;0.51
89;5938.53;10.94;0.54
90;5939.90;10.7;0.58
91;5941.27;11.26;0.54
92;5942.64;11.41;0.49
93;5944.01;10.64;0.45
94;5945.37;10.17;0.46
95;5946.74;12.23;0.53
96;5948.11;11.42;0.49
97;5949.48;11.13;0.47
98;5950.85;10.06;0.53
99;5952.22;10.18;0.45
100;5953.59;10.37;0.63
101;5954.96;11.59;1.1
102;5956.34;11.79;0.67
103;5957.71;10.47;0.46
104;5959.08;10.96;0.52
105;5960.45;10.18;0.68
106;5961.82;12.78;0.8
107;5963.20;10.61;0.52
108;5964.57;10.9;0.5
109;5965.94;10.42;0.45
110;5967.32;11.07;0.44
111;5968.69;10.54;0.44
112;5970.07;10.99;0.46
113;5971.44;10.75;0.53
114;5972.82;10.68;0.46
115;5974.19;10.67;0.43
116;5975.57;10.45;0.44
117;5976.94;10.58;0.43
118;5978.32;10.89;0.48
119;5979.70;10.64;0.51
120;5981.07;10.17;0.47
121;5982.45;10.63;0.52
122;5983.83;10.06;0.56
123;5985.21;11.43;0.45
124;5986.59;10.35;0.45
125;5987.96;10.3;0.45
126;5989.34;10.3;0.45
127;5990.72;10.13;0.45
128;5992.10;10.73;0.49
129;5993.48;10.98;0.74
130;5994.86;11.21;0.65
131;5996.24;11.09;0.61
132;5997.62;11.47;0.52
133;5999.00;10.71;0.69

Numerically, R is 1.9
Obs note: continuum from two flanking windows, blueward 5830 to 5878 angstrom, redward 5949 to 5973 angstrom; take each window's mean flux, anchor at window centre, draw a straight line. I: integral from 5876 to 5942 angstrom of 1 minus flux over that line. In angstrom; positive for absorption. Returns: 5.4 angstrom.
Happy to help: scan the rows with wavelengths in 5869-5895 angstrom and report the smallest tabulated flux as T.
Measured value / 7.58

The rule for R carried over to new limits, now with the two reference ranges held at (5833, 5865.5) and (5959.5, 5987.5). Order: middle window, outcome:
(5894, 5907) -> 1.6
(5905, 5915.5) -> 0.3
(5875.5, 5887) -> 0.9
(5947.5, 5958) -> -0.2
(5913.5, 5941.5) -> 0.2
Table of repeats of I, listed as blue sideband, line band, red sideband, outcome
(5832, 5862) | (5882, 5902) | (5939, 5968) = 3.9 angstrom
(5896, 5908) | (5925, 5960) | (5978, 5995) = -3.1 angstrom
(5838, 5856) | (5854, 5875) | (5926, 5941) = -0.5 angstrom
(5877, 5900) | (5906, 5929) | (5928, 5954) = -1.0 angstrom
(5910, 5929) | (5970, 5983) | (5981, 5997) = 0.0 angstrom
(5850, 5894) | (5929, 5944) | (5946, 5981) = -0.2 angstrom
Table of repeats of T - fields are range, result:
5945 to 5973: 10.06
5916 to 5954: 9.593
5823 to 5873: 5.092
